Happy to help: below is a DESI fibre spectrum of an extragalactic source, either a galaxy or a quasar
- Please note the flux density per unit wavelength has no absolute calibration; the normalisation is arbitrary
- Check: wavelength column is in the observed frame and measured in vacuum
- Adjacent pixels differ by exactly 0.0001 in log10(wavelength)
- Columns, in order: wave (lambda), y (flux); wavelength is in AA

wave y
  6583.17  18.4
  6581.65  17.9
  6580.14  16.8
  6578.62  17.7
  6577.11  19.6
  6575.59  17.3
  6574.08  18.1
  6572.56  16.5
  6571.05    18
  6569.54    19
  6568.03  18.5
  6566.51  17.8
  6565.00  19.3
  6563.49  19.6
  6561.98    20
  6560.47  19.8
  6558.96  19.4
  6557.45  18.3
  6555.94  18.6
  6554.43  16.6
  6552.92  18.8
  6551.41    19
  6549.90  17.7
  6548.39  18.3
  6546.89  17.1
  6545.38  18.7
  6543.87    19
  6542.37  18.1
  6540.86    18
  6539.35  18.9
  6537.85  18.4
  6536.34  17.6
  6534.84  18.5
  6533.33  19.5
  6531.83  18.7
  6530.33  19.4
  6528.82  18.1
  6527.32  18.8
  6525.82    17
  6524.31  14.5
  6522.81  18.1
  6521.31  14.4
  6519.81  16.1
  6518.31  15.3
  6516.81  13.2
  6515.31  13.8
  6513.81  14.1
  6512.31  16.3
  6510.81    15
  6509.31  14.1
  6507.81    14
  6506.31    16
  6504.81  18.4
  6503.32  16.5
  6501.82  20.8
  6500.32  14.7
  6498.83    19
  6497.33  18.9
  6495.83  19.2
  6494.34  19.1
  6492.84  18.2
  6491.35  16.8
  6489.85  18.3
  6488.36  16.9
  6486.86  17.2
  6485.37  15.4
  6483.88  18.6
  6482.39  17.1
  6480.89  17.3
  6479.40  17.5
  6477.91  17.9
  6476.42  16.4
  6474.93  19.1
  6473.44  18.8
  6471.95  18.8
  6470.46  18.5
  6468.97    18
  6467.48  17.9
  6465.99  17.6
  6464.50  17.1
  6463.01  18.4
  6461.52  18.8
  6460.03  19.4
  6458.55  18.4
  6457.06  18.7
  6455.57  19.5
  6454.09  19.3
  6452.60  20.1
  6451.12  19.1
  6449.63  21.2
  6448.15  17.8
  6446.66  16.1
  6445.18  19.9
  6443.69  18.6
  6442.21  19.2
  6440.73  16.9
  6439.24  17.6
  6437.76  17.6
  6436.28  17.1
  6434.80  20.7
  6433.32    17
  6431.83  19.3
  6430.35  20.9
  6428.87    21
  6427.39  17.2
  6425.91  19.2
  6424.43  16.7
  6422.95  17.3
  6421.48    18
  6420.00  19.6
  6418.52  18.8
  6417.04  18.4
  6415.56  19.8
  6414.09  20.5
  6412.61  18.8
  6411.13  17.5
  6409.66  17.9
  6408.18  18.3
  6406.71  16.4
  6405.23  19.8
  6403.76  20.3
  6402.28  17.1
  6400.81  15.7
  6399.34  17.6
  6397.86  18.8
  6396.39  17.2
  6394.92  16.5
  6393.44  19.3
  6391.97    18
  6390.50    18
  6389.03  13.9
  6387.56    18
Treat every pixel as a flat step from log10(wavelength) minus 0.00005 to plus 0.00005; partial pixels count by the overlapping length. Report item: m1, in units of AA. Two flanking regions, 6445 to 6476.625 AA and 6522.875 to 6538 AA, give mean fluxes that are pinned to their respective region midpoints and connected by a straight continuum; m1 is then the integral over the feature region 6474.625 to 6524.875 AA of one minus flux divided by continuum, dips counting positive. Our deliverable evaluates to 4.38 AA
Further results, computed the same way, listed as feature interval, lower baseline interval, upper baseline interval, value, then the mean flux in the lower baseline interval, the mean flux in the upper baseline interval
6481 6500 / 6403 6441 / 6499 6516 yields -1.6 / 18.6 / 15.9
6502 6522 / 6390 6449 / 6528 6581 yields 3.3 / 18.3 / 18.4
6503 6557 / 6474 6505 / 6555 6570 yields 4.0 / 17.8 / 19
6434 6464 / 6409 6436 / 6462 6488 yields -0.7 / 18.8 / 17.7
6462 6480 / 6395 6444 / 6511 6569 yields 0.1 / 18.4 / 17.7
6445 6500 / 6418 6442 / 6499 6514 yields -3.4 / 18.4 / 16.2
